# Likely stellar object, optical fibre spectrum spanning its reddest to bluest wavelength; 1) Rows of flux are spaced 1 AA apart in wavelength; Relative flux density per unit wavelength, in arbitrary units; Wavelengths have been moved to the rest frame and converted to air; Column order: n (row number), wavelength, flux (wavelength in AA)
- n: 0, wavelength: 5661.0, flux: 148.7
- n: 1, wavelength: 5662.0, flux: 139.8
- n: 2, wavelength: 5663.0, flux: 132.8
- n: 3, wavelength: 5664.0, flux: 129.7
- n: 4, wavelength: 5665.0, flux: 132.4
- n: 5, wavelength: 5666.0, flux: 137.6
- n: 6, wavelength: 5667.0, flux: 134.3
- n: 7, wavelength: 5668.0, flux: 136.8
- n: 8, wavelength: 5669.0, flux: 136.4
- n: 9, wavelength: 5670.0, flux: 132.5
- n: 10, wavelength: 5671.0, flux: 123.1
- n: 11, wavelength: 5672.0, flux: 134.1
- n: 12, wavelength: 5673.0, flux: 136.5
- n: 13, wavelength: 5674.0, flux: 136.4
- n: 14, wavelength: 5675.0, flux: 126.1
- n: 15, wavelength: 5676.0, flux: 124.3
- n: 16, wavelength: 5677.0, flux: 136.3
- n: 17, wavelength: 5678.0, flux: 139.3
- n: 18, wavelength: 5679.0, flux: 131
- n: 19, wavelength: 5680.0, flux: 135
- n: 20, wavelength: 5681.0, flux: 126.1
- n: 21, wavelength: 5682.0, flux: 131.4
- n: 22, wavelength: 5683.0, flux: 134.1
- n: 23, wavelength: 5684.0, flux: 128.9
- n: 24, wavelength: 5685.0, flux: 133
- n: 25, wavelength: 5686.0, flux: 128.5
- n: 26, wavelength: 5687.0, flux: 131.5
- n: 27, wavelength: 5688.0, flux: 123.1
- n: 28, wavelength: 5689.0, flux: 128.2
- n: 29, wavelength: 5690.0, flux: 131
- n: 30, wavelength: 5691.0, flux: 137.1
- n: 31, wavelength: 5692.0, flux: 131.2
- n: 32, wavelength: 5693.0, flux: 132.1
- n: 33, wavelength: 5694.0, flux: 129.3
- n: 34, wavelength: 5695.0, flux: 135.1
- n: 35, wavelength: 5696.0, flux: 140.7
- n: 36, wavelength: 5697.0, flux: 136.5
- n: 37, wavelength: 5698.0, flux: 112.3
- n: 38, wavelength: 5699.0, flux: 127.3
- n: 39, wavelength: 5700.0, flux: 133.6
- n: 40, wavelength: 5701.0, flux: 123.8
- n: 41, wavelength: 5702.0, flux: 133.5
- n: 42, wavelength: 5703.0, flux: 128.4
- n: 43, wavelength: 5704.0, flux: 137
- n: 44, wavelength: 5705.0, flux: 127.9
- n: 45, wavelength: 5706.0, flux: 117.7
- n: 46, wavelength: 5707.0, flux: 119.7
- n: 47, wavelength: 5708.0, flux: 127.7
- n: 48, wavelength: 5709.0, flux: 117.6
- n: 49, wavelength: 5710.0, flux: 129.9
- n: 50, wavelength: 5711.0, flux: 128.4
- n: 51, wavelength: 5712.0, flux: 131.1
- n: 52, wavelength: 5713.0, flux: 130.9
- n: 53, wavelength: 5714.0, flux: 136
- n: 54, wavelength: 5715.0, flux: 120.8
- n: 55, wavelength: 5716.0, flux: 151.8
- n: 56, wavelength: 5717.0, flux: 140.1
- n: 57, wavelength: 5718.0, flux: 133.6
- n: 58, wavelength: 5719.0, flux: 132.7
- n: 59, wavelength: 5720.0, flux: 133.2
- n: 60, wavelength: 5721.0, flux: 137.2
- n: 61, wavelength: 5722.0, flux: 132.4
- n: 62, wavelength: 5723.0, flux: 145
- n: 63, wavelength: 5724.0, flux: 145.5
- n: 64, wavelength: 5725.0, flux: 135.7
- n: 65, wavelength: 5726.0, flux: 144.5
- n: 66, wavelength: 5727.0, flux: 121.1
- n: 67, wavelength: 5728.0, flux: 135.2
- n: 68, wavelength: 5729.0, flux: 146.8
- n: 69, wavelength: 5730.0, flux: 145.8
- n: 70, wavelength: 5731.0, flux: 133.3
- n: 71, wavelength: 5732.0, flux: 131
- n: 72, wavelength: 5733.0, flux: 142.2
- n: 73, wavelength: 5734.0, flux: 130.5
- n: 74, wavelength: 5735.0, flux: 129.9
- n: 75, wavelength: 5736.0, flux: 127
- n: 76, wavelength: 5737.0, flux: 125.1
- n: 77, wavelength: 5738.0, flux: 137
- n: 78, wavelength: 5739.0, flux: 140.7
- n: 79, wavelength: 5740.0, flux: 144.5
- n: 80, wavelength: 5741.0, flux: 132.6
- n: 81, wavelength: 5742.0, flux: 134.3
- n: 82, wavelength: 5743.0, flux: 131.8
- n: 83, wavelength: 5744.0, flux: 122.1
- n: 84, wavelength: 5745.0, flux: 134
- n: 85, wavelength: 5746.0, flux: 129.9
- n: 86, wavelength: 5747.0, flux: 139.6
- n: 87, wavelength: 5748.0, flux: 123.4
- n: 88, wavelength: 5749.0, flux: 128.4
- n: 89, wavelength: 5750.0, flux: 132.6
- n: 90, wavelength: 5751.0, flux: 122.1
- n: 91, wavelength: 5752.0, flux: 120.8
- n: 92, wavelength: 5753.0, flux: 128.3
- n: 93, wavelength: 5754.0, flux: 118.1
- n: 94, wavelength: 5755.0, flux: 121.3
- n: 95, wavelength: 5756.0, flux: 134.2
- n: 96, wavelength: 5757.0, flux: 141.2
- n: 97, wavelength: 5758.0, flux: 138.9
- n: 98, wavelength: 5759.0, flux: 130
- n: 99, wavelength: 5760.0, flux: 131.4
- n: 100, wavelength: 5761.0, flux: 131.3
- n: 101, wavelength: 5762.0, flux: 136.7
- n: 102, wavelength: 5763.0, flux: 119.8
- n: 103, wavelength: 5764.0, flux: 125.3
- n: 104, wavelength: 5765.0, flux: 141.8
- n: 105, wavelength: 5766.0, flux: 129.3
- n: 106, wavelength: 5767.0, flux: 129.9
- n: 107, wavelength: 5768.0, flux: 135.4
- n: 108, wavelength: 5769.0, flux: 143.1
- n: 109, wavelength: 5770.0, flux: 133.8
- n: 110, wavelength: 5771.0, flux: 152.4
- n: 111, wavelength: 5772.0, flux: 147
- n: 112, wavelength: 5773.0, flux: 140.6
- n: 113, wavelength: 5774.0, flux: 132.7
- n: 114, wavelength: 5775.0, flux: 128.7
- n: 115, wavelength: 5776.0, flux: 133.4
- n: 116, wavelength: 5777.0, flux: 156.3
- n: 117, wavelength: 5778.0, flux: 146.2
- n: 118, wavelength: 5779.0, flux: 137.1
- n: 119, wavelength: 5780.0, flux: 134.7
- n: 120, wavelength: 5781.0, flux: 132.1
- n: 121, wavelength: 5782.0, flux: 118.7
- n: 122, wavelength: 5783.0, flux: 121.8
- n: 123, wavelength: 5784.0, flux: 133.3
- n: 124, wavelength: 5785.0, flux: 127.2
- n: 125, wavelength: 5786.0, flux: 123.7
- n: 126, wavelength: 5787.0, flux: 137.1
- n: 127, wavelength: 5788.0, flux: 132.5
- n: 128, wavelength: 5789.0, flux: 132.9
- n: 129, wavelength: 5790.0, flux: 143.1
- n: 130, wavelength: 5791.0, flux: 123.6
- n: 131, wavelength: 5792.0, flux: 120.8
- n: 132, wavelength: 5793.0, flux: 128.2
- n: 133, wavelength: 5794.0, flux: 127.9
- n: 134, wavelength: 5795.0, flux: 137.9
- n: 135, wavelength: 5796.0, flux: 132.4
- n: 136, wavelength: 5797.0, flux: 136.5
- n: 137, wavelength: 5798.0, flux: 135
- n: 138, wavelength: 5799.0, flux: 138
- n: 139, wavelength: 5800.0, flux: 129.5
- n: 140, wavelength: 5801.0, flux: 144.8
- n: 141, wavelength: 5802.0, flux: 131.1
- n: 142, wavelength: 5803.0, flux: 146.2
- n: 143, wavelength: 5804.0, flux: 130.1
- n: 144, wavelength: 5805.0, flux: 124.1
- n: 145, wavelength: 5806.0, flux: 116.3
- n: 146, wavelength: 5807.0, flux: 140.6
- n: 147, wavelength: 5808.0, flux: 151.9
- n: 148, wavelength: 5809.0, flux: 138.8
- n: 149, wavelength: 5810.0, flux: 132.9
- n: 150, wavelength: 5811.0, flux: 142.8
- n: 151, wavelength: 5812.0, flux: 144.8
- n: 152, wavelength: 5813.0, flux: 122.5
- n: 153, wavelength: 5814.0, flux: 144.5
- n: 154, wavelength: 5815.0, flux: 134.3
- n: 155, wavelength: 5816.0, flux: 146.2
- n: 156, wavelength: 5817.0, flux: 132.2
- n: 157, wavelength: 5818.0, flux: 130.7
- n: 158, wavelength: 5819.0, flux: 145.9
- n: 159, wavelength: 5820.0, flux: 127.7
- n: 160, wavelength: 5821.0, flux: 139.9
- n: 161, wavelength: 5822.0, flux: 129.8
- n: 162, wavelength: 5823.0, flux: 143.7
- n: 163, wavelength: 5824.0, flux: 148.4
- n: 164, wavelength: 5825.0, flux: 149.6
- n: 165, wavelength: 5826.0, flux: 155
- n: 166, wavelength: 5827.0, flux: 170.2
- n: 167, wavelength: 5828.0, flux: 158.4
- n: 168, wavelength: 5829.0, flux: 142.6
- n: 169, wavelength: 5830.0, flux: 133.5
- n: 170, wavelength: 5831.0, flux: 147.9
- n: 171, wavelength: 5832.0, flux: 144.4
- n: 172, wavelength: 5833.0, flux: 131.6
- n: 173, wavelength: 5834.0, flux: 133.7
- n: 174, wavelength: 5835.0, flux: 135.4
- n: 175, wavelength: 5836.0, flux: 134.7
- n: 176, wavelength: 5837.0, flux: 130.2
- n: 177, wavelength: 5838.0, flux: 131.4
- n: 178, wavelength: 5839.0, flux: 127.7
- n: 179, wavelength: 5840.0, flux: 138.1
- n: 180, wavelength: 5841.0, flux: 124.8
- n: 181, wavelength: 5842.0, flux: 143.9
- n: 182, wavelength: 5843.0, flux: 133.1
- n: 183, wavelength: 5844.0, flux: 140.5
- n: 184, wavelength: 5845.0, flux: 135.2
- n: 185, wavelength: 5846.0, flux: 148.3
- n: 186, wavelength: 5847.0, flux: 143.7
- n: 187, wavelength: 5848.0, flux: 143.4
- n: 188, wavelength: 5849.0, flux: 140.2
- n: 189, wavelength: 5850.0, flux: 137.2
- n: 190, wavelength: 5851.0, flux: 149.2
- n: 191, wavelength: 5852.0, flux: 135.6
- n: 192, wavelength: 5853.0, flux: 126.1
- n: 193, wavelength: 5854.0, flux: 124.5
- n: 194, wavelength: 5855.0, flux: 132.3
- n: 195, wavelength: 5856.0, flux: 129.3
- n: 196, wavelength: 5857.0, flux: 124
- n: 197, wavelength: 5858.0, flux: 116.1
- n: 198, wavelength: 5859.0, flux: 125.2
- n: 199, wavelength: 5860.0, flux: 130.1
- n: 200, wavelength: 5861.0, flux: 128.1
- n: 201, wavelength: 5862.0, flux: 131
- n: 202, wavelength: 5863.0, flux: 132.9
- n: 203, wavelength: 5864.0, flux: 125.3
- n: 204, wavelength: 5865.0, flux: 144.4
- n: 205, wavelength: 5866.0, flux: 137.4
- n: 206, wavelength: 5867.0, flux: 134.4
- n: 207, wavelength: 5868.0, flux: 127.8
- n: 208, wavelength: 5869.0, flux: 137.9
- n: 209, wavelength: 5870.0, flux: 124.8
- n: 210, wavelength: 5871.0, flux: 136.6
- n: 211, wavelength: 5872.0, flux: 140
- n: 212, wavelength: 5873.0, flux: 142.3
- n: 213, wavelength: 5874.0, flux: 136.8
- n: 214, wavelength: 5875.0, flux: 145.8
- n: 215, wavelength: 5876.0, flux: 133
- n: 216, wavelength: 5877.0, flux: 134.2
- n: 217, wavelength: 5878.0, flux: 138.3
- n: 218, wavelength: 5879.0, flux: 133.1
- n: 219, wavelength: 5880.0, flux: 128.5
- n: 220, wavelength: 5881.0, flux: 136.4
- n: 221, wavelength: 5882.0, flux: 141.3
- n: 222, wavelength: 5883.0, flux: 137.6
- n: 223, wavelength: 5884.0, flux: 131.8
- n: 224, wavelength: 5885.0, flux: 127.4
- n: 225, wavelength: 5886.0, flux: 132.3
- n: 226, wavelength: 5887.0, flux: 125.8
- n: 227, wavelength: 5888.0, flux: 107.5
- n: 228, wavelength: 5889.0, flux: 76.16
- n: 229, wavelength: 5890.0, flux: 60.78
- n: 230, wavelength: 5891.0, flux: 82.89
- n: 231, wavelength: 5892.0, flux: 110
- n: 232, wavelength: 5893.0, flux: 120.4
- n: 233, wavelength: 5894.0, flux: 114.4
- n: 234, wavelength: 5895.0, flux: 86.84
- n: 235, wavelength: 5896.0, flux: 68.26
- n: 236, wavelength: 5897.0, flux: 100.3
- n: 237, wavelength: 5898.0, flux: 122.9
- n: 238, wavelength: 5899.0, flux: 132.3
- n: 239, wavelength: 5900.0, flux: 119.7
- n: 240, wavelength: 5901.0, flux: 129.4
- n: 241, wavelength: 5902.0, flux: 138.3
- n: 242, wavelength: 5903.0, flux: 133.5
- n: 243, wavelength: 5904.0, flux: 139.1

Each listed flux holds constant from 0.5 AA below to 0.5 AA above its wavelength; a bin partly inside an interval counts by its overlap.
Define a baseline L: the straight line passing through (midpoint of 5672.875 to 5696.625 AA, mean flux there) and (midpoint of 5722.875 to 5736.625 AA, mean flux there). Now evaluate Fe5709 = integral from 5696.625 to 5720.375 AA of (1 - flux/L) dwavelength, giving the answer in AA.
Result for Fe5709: 0.82 AA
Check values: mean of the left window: 132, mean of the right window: 136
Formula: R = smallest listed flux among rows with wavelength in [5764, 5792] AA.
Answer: 118.7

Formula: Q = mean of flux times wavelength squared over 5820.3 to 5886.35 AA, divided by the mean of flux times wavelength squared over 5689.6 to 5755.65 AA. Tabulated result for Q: 1.1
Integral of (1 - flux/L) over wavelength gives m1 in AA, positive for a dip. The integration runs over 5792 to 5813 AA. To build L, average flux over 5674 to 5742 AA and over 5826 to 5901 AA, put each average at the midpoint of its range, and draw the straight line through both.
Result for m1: -0.7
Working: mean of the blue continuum 132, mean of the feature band 135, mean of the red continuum 129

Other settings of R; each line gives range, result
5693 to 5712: 112.3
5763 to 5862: 116.1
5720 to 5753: 120.8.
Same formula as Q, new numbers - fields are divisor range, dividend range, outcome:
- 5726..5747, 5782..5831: 1.04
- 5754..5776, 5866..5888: 1.04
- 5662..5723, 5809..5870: 1.09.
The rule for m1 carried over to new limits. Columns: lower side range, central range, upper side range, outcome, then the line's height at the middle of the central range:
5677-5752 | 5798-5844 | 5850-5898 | -4.1 AA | 127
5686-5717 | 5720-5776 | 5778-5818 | -0.9 AA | 132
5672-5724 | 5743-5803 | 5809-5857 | 1.2 AA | 135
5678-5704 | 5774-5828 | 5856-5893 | -3.4 AA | 128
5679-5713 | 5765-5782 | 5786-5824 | -0.6 AA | 133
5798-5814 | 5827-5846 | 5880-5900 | -1.6 AA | 127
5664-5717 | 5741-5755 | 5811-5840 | 0.7 AA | 135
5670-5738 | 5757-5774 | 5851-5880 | -0.4 AA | 132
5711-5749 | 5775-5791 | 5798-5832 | 0.5 AA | 138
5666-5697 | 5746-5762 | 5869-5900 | -0.2 AA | 128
